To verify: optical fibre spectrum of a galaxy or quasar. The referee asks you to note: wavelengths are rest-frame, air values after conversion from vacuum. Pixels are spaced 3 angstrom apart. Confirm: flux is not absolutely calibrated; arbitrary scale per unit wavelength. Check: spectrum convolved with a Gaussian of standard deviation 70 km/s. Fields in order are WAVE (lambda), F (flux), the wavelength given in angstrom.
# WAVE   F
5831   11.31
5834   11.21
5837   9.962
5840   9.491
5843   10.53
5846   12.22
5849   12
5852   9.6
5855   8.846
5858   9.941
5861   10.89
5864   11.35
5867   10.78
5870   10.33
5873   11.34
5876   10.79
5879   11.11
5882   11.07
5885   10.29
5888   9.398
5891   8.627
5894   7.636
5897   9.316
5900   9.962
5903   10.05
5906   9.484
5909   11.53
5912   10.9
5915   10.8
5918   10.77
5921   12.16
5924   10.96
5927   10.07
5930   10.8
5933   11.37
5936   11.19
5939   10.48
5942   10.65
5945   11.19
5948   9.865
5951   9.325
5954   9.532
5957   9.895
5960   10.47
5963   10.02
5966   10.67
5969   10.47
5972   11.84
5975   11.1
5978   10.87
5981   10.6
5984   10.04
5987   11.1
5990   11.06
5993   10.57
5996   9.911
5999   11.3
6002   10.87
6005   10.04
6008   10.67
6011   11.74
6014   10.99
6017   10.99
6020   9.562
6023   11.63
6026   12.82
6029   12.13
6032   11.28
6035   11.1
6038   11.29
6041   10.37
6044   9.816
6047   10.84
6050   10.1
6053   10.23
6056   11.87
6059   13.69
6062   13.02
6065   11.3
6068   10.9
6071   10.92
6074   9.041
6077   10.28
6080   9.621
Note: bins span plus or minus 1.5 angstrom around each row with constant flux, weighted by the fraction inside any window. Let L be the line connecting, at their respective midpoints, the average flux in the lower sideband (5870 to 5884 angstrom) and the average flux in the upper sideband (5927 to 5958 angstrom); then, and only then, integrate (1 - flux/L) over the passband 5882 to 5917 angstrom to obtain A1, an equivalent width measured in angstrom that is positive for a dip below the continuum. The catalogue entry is 2.9 angstrom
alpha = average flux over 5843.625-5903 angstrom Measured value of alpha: 10.3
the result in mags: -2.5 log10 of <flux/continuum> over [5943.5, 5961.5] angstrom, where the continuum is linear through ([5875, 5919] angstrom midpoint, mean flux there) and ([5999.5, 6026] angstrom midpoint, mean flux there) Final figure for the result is 0.05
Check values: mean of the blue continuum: 10.1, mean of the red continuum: 10.9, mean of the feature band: 10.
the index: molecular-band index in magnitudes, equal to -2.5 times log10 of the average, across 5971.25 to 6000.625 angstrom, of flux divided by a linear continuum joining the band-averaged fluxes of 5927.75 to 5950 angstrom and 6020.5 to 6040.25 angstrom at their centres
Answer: 0.033 mag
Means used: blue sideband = 10.7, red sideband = 11.5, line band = 10.8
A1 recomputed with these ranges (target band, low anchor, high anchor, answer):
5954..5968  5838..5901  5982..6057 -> 0.59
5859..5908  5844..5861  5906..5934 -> 2.59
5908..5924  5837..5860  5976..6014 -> -1.00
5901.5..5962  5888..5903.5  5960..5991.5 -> -4.63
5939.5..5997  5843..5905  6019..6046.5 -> 1.58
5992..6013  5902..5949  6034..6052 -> -0.20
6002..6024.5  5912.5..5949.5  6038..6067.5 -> 0.62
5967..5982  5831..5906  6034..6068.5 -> -0.21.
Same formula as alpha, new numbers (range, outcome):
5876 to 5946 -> 10.4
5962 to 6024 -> 10.8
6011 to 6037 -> 11.3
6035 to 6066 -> 11.2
